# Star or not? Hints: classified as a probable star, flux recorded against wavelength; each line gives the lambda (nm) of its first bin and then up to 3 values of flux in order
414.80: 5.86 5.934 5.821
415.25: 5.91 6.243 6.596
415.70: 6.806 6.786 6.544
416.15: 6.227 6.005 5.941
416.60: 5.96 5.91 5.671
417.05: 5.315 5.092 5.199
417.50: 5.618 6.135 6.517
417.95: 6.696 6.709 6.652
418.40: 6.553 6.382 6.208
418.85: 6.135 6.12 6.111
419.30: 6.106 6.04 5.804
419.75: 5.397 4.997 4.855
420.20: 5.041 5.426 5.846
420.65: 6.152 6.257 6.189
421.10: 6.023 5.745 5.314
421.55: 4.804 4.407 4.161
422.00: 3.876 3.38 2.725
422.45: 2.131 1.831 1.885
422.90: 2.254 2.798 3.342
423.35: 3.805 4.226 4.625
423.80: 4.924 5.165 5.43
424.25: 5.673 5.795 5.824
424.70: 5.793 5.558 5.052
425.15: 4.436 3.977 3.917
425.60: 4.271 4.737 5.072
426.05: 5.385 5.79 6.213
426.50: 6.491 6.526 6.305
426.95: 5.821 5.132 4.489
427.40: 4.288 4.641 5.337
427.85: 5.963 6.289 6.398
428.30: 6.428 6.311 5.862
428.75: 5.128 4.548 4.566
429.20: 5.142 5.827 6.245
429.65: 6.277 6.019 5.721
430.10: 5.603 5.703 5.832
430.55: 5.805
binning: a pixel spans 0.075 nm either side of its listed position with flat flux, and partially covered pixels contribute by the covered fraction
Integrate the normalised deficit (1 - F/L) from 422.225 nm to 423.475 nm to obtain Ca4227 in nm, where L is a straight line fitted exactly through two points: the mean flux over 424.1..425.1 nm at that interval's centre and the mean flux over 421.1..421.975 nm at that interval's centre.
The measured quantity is 0.61 nm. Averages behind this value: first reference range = 4.93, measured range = 2.66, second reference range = 5.57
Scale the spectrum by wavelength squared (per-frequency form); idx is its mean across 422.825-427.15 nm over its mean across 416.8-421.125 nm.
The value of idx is 0.87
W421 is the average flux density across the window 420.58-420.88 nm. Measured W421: 6.21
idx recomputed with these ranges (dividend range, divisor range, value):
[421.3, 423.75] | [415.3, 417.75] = 0.60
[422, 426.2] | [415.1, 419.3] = 0.71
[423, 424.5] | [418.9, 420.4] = 0.84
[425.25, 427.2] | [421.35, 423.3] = 1.67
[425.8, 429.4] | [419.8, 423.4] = 1.33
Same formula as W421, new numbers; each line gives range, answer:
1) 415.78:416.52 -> 6.3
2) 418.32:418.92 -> 6.32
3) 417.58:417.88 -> 6.34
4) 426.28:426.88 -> 6.38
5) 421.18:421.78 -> 5.05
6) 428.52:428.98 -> 5.18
